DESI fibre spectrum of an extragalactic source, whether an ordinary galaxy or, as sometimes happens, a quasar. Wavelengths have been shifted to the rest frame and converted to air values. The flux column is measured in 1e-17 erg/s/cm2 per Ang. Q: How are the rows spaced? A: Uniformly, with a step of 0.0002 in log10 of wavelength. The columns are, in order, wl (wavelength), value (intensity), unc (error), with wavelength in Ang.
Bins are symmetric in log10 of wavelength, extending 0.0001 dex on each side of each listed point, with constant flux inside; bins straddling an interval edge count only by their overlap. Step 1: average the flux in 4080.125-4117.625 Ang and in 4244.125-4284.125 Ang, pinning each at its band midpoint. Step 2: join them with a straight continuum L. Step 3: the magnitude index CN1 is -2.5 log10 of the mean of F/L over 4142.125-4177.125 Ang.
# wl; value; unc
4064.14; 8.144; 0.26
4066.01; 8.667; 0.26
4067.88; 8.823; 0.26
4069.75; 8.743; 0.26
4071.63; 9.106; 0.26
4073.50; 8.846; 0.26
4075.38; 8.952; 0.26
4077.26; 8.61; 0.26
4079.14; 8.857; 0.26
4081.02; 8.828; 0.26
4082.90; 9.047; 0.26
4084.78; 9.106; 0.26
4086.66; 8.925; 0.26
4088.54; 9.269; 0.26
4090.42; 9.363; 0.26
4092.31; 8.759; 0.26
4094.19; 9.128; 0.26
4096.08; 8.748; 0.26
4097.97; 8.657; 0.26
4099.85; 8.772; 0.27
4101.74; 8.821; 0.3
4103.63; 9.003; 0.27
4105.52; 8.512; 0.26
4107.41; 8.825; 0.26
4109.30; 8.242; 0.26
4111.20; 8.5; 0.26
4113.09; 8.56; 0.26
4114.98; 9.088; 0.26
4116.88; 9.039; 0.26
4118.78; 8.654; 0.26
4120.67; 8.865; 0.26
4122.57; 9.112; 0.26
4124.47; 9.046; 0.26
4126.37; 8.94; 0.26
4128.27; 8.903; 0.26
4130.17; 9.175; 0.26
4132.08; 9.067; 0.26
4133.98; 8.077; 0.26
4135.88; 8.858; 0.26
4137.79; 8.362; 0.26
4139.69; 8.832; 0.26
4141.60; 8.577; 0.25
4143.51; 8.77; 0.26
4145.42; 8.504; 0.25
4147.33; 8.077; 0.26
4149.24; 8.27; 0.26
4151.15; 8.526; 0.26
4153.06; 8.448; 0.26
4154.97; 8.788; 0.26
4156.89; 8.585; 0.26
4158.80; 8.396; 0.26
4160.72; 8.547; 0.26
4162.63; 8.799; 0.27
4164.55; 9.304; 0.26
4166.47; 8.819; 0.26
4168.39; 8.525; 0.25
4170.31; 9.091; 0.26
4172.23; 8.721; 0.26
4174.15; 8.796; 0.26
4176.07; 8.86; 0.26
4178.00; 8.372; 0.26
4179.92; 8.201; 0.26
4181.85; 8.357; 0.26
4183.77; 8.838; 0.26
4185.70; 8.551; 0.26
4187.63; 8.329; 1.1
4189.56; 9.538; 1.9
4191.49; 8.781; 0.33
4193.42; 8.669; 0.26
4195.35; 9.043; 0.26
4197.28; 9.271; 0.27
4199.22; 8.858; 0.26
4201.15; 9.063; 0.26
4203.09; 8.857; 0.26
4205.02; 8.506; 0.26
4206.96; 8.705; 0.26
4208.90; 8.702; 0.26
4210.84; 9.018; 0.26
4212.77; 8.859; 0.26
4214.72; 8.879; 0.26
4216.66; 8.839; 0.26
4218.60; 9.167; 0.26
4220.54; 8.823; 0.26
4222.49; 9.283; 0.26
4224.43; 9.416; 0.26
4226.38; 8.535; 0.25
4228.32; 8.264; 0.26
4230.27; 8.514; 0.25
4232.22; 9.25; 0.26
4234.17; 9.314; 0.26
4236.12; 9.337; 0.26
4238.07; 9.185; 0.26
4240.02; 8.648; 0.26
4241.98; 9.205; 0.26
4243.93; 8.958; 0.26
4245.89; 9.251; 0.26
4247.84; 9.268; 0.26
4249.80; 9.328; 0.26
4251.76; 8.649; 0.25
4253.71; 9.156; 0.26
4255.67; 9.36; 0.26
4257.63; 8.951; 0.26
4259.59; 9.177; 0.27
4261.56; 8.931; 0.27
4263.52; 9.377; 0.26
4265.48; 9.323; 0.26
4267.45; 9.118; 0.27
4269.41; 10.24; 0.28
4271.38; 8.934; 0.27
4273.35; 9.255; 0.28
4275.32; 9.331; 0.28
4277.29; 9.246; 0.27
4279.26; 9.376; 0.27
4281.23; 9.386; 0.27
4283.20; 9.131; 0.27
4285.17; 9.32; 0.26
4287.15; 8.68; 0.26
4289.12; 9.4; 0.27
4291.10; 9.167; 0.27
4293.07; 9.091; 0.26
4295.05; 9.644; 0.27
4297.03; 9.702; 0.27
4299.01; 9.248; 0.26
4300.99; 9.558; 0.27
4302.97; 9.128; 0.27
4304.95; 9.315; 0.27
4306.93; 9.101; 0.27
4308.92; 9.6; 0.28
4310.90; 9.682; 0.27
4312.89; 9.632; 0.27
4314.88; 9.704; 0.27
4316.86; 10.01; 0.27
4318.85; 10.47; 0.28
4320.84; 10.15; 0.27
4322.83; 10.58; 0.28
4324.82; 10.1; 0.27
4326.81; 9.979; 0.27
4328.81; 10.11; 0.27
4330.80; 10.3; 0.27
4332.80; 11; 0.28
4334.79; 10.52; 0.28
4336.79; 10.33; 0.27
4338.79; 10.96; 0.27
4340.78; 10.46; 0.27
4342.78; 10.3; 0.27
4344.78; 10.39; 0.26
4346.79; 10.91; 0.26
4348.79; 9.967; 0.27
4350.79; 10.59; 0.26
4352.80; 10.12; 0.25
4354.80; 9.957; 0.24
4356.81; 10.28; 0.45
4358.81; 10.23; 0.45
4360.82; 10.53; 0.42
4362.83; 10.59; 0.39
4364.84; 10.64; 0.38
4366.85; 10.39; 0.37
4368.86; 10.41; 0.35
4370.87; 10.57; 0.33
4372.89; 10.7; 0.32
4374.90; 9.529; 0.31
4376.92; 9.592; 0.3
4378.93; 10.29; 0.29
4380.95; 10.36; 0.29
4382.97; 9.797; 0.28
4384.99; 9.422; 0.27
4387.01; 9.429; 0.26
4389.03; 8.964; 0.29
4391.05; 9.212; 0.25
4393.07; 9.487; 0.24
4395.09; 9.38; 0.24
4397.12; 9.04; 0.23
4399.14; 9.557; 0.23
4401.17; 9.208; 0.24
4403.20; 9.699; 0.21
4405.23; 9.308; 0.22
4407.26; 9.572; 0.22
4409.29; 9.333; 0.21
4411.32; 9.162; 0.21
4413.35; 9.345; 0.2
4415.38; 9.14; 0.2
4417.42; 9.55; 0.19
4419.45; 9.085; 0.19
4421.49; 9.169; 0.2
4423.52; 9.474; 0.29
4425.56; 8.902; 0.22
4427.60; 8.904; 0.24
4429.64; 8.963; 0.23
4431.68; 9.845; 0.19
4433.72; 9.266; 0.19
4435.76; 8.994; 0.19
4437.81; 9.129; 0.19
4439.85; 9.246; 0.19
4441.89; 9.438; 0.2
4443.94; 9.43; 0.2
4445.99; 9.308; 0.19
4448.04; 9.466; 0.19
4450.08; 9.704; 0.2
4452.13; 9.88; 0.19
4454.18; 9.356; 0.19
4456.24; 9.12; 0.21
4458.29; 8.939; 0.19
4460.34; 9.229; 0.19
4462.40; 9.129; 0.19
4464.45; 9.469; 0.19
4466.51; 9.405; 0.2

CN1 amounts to 0.04 mag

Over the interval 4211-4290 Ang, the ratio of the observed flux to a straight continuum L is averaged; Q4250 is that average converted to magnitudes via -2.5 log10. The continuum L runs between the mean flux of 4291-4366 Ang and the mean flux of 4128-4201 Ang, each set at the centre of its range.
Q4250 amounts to 0.04 mag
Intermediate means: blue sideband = 8.7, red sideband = 10.1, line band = 9.12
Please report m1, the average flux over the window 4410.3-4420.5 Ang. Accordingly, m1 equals 9.26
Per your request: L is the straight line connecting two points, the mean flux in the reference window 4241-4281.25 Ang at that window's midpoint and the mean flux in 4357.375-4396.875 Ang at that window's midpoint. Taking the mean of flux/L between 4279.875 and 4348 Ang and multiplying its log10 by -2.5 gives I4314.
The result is -0.03 mag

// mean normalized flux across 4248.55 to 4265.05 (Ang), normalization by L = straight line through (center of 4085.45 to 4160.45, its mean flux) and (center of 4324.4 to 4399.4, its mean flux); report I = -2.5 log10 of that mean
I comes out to 0.05 mag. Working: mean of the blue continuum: 8.74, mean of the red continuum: 10.1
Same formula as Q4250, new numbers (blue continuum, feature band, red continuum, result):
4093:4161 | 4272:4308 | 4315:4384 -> 0.069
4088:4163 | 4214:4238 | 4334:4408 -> 0.033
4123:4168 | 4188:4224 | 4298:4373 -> 0.027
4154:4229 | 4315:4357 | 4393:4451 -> -0.137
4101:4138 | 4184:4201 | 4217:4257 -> 0.008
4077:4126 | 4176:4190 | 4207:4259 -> 0.046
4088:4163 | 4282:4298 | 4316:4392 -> 0.060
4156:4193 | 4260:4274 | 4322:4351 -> 0.044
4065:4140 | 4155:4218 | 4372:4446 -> 0.027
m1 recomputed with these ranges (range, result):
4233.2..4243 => 9.14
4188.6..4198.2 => 9.06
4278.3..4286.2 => 9.3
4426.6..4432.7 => 9.24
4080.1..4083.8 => 8.94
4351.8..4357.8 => 10.1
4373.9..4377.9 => 9.55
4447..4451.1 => 9.6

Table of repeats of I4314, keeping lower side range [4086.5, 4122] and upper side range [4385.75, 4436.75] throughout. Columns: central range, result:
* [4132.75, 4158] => 0.046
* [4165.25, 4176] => 0.014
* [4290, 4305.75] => -0.029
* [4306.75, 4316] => -0.053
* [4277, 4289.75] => -0.015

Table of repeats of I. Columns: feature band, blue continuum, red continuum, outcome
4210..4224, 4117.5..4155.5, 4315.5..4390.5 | 0.032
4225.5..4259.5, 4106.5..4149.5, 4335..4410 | 0.035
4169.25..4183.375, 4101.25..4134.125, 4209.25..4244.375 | 0.032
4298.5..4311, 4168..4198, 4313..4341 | 0.079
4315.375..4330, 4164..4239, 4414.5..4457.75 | -0.124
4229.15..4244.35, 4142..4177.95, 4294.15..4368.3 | 0.031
